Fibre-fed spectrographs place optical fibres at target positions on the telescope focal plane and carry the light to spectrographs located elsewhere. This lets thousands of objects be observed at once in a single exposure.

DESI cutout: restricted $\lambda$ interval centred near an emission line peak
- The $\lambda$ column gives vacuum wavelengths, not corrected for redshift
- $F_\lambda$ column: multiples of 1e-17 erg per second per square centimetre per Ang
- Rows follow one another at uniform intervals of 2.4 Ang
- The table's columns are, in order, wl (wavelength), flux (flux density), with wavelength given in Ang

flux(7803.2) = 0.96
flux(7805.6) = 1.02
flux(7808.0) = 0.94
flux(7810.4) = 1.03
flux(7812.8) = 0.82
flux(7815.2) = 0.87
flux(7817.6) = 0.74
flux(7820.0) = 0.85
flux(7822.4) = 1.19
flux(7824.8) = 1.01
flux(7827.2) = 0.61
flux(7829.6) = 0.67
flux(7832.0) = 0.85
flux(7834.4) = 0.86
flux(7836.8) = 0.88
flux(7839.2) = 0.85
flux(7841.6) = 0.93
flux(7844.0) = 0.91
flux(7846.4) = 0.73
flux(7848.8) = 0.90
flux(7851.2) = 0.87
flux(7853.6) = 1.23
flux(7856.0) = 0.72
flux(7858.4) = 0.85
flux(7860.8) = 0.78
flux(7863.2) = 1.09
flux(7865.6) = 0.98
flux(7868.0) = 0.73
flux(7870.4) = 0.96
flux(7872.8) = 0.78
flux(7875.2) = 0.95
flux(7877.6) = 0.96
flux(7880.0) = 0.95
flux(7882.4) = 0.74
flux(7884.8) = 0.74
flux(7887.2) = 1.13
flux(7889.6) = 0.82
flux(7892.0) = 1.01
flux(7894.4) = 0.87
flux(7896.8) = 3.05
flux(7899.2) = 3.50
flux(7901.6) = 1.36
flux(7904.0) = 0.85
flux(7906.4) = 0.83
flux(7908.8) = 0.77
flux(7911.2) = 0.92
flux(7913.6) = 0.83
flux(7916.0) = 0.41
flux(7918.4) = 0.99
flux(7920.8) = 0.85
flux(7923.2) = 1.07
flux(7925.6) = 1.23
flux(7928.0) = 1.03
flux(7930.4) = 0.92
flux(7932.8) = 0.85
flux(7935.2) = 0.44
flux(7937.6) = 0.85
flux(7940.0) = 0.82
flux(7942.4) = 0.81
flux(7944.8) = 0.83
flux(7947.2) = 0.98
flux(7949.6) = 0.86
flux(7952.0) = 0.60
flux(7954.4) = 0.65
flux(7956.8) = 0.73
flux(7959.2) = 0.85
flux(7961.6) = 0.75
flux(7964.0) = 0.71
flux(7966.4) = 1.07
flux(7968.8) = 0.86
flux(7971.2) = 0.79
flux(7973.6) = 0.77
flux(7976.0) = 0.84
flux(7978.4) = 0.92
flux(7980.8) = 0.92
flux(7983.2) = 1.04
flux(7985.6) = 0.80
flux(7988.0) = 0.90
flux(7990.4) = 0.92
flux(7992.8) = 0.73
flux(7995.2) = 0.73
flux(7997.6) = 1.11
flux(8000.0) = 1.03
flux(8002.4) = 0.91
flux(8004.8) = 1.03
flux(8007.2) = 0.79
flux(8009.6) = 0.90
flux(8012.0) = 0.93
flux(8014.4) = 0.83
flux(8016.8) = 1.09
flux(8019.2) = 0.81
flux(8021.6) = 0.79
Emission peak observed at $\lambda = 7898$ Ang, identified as H-alpha 6563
